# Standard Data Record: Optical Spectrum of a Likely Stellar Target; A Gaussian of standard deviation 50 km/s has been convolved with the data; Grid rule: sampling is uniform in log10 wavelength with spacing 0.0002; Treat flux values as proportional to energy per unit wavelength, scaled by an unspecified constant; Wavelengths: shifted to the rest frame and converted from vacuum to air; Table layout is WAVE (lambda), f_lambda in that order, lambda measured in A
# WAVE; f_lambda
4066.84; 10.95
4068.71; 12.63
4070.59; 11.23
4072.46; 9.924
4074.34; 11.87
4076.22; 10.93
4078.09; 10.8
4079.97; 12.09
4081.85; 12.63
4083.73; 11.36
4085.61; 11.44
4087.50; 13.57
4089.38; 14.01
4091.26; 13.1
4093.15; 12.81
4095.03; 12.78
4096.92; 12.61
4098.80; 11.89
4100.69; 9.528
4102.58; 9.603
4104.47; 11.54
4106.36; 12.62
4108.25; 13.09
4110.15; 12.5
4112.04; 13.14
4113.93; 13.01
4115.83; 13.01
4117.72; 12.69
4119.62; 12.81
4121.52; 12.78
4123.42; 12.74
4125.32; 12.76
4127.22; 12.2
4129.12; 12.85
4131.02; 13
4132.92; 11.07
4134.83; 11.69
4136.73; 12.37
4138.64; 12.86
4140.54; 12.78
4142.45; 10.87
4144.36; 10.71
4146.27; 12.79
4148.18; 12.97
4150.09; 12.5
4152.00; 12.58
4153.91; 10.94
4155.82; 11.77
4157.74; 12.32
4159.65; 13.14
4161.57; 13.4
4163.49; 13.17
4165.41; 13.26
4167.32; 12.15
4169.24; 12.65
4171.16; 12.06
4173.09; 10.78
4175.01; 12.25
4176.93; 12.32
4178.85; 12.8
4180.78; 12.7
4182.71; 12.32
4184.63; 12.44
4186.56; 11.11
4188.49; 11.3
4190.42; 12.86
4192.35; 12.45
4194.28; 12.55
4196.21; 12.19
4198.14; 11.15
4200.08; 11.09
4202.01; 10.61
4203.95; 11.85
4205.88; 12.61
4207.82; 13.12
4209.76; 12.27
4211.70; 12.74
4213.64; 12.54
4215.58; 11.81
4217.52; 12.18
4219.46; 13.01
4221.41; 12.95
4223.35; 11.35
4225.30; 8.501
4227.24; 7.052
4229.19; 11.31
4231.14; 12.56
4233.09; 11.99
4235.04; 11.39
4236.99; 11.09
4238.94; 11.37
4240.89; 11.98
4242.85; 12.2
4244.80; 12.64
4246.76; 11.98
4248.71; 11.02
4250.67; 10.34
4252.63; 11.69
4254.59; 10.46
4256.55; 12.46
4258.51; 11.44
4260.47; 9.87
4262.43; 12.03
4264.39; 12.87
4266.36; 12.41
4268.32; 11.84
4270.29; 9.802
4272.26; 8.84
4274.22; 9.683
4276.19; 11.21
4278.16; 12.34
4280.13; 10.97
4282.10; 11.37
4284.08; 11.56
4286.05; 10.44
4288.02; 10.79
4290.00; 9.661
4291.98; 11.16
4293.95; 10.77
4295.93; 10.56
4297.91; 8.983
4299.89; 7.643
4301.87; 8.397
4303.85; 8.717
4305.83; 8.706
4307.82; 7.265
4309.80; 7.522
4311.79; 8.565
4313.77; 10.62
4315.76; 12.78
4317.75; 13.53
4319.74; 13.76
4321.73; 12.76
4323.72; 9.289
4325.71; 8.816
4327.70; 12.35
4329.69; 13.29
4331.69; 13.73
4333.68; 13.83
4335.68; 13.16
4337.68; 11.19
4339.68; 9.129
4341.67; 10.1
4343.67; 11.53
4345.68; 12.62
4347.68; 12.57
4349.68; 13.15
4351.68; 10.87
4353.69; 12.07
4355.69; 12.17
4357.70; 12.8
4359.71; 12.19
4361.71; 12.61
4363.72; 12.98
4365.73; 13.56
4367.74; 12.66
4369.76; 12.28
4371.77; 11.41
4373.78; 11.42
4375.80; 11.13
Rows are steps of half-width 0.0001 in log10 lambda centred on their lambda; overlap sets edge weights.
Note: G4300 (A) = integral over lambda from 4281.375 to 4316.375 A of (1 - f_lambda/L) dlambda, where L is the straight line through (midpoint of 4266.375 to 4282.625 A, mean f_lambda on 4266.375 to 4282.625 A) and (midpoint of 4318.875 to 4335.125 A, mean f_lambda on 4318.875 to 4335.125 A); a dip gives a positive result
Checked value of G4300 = 5.4 A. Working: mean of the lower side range 10.8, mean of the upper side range 12.2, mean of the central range 9.7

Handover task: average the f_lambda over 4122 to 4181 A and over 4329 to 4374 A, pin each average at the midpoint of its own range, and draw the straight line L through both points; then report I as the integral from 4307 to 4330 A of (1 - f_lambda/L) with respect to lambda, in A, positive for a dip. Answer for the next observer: 2.7 A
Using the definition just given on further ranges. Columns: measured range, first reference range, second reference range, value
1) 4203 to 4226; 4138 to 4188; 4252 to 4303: -1.1 A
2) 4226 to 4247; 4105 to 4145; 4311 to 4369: 1.5 A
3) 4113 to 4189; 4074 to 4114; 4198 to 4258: -2.9 A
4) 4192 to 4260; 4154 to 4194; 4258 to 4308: -1.4 A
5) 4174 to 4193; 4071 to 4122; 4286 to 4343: -1.2 A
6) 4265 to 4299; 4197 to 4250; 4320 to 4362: 3.0 A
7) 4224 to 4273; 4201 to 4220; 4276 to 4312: -0.2 A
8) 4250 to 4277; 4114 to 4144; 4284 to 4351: 0.5 A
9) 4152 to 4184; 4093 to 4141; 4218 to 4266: -1.1 A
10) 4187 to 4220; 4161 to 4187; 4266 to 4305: -0.8 A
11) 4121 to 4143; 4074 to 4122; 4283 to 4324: -0.8 A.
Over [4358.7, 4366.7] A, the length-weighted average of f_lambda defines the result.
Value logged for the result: 12.8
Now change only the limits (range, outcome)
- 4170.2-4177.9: 11.9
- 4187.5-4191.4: 12.1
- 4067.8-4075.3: 11.4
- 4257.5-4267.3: 11.7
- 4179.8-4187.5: 12.1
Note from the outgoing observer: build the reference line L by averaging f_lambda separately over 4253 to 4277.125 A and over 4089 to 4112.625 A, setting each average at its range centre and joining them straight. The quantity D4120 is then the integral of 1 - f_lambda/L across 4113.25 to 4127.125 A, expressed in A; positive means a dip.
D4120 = -0.83 A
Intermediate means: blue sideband 12.2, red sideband 11.1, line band 12.8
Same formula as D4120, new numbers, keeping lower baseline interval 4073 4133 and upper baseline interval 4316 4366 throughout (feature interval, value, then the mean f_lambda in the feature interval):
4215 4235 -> 1.6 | 11.3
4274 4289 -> 1.3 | 11.1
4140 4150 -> 0.2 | 12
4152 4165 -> -0.3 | 12.5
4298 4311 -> 4.3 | 8.11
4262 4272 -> 0.5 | 11.6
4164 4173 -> -0.1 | 12.4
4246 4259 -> 0.9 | 11.3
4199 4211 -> 0.3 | 11.9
